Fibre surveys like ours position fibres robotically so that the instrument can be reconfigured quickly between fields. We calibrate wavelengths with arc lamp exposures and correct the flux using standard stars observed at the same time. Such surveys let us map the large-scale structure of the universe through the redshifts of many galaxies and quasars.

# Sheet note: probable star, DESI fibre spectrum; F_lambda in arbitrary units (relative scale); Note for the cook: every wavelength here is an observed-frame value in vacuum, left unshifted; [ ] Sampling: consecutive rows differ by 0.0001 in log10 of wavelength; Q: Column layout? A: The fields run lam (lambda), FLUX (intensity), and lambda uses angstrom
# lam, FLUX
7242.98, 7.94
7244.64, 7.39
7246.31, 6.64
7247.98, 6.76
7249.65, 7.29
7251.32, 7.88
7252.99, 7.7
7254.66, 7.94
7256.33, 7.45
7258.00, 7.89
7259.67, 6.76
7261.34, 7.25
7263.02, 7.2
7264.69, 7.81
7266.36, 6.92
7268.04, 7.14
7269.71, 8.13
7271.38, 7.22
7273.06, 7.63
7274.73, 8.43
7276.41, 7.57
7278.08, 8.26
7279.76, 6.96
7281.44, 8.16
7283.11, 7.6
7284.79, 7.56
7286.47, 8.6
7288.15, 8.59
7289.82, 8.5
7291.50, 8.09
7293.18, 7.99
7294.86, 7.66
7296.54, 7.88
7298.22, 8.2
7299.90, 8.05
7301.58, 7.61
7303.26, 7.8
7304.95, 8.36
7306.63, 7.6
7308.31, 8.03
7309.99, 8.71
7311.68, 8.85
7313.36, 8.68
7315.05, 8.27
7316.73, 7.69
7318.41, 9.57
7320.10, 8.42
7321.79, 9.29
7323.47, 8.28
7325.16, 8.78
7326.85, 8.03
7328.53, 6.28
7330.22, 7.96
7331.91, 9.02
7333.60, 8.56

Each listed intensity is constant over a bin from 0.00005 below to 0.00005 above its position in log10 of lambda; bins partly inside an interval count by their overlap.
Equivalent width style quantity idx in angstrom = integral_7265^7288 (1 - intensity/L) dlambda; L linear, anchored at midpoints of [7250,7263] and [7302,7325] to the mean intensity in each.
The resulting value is 0.3 angstrom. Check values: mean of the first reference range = 7.52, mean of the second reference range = 8.42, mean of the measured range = 7.73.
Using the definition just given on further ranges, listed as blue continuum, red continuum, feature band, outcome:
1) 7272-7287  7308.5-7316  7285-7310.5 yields 0.4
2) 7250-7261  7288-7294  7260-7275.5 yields 0.6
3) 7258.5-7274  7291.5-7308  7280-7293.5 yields -0.7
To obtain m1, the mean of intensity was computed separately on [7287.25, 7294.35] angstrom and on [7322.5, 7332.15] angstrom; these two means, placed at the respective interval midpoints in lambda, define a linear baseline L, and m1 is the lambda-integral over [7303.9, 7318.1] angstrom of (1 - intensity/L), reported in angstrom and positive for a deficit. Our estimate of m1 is -0.3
